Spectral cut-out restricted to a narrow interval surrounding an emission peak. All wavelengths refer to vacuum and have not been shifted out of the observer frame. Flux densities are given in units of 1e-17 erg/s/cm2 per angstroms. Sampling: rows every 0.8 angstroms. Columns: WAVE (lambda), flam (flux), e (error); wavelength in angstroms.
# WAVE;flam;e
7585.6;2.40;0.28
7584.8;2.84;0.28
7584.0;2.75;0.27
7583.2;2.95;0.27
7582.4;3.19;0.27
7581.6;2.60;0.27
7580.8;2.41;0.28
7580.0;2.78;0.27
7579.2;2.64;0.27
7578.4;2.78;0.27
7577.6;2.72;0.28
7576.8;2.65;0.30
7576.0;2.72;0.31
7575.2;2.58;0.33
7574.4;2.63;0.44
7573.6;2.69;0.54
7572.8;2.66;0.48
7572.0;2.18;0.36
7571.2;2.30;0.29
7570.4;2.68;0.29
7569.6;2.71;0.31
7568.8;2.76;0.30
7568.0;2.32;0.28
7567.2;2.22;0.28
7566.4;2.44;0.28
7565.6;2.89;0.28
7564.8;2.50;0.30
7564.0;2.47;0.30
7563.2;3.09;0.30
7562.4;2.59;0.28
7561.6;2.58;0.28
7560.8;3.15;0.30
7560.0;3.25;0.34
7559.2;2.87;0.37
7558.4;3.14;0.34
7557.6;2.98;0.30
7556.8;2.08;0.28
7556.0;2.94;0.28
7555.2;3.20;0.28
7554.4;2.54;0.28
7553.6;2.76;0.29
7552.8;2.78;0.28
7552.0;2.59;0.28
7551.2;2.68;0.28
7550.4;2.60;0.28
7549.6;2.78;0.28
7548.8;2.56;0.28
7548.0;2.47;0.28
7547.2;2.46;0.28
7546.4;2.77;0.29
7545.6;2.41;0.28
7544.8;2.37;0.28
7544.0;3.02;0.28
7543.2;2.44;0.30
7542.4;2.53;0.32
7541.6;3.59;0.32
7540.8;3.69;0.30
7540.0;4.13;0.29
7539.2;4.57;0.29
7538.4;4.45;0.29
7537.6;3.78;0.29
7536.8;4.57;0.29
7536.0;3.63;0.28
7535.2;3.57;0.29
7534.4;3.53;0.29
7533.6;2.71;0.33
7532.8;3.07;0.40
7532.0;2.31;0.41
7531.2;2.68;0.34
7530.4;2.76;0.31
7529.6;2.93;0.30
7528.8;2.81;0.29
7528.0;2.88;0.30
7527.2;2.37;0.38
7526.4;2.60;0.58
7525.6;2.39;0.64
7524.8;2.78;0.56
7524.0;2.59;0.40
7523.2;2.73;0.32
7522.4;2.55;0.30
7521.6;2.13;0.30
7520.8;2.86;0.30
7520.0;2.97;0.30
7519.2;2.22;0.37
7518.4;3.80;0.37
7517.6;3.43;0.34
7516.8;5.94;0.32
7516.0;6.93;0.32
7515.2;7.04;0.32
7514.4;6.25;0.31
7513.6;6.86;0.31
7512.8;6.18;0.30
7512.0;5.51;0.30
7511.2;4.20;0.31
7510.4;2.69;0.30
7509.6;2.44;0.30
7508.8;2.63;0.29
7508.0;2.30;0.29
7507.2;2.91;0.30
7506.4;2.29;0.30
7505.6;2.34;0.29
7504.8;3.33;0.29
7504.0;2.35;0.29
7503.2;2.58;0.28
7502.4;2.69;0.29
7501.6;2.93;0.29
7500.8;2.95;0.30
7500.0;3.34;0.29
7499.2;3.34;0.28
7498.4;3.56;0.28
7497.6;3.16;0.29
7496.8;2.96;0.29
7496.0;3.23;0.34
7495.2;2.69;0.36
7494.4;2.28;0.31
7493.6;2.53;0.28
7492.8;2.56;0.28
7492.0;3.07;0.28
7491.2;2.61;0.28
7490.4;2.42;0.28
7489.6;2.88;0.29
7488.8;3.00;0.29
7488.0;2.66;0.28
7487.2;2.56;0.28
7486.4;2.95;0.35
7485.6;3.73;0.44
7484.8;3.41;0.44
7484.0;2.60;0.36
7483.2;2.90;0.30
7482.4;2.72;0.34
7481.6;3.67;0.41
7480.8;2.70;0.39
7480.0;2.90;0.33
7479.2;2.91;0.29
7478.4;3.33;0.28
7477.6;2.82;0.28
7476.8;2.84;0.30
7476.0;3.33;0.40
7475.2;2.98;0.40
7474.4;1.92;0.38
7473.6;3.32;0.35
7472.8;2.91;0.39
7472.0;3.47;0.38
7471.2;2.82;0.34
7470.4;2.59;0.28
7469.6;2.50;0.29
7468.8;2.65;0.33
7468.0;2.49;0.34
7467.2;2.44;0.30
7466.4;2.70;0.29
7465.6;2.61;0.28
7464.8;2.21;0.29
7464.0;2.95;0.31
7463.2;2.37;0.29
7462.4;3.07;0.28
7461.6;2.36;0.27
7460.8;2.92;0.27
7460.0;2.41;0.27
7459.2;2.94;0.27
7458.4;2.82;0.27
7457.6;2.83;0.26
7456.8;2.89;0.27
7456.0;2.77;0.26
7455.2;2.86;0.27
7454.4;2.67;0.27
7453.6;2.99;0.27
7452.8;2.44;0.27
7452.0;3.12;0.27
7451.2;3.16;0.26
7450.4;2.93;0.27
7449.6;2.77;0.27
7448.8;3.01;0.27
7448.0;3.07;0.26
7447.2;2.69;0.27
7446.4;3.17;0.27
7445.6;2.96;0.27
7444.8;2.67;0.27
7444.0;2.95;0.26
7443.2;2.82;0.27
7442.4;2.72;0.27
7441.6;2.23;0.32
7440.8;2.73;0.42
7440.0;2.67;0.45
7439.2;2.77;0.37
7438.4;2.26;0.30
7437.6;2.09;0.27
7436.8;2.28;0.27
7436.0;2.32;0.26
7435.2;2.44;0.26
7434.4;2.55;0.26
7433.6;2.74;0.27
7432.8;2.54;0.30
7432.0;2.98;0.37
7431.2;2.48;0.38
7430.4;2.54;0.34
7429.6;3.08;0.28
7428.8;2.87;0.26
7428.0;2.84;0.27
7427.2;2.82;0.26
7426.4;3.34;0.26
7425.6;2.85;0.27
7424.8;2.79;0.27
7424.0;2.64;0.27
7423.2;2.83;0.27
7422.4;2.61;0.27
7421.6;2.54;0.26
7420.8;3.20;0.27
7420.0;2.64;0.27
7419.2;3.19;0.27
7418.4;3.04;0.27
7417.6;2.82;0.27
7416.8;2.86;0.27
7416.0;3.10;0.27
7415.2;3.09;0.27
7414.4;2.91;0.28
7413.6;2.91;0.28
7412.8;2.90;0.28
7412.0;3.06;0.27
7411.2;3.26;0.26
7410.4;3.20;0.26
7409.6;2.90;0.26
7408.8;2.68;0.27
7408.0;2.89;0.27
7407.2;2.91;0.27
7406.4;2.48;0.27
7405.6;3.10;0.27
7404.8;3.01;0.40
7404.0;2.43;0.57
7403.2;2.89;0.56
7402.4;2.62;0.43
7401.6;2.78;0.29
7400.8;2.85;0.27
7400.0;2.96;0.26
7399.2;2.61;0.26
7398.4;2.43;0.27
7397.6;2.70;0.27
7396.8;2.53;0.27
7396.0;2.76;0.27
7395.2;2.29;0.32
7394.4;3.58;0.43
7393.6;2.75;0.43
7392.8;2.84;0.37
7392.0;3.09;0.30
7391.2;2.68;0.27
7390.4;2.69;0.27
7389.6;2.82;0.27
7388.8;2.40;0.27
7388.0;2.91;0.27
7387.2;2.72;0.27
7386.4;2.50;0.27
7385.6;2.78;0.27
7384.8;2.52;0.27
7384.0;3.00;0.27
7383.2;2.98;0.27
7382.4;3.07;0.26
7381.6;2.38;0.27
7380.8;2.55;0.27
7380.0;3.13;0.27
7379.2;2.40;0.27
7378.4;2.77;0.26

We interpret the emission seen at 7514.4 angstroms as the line H-alpha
